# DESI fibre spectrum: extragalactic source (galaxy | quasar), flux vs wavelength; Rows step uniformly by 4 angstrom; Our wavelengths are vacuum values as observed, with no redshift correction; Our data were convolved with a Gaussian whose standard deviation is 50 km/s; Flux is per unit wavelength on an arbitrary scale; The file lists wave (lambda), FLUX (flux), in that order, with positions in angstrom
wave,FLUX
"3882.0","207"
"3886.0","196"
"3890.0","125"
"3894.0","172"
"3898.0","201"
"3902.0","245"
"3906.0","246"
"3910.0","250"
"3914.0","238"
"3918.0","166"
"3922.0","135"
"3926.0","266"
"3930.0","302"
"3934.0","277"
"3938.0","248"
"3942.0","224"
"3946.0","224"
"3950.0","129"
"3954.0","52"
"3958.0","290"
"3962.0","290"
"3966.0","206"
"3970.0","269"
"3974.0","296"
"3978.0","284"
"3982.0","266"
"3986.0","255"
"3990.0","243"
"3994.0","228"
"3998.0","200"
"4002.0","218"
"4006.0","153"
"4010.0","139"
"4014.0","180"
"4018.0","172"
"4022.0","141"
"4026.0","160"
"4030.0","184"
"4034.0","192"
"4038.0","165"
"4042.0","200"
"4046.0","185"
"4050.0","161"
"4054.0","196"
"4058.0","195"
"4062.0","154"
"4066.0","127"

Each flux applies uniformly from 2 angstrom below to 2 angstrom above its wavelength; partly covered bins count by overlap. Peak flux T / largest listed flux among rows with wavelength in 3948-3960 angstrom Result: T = 290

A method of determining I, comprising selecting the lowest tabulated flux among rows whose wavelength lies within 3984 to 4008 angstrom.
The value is 153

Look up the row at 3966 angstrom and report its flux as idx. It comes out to 206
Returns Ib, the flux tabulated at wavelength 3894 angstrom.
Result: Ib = 172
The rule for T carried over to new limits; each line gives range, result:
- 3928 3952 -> 302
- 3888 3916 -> 250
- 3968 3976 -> 296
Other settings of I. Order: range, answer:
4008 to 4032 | 139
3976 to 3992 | 243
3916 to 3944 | 135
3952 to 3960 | 52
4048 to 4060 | 161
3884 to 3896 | 125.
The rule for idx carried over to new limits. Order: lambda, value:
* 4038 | 165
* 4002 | 218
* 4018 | 172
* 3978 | 284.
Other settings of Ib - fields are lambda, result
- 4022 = 141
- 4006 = 153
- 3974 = 296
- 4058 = 195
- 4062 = 154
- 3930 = 302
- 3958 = 290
